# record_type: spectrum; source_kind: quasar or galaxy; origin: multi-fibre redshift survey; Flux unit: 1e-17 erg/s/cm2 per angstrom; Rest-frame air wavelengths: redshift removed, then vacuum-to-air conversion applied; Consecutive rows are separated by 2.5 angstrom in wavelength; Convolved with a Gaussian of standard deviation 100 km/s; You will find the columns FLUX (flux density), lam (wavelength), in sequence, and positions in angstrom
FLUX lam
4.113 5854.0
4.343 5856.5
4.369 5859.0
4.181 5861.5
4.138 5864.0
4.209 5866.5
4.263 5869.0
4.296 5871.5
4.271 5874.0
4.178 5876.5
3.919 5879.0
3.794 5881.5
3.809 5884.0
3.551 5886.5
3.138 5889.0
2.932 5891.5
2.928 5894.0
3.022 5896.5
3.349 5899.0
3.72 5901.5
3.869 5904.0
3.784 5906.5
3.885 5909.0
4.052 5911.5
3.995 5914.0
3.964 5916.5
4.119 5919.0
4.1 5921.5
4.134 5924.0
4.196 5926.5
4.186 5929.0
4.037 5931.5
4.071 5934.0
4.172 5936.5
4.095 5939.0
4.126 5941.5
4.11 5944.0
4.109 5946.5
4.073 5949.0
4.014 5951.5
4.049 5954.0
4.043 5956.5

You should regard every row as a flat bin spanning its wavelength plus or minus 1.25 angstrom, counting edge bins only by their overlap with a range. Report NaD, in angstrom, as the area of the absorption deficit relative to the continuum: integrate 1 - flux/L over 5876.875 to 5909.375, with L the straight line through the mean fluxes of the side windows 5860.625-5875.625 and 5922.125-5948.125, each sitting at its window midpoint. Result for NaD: 5.2 angstrom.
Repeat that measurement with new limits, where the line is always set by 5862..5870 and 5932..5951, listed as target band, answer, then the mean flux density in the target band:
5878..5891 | 1.8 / 3.6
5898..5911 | 1.3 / 3.75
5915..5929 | 0.1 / 4.11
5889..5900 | 2.9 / 3.06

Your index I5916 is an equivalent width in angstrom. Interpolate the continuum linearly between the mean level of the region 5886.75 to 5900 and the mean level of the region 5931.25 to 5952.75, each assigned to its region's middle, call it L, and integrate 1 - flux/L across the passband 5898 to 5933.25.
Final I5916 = -4.1 angstrom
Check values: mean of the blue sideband 3.1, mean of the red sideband 4.09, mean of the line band 3.96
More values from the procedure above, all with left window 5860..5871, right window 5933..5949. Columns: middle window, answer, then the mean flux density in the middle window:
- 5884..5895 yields 2.5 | 3.22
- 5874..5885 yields 0.6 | 3.97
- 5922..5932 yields 0.0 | 4.14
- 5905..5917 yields 0.6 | 3.93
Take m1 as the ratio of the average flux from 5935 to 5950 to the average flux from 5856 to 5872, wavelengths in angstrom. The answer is 0.97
